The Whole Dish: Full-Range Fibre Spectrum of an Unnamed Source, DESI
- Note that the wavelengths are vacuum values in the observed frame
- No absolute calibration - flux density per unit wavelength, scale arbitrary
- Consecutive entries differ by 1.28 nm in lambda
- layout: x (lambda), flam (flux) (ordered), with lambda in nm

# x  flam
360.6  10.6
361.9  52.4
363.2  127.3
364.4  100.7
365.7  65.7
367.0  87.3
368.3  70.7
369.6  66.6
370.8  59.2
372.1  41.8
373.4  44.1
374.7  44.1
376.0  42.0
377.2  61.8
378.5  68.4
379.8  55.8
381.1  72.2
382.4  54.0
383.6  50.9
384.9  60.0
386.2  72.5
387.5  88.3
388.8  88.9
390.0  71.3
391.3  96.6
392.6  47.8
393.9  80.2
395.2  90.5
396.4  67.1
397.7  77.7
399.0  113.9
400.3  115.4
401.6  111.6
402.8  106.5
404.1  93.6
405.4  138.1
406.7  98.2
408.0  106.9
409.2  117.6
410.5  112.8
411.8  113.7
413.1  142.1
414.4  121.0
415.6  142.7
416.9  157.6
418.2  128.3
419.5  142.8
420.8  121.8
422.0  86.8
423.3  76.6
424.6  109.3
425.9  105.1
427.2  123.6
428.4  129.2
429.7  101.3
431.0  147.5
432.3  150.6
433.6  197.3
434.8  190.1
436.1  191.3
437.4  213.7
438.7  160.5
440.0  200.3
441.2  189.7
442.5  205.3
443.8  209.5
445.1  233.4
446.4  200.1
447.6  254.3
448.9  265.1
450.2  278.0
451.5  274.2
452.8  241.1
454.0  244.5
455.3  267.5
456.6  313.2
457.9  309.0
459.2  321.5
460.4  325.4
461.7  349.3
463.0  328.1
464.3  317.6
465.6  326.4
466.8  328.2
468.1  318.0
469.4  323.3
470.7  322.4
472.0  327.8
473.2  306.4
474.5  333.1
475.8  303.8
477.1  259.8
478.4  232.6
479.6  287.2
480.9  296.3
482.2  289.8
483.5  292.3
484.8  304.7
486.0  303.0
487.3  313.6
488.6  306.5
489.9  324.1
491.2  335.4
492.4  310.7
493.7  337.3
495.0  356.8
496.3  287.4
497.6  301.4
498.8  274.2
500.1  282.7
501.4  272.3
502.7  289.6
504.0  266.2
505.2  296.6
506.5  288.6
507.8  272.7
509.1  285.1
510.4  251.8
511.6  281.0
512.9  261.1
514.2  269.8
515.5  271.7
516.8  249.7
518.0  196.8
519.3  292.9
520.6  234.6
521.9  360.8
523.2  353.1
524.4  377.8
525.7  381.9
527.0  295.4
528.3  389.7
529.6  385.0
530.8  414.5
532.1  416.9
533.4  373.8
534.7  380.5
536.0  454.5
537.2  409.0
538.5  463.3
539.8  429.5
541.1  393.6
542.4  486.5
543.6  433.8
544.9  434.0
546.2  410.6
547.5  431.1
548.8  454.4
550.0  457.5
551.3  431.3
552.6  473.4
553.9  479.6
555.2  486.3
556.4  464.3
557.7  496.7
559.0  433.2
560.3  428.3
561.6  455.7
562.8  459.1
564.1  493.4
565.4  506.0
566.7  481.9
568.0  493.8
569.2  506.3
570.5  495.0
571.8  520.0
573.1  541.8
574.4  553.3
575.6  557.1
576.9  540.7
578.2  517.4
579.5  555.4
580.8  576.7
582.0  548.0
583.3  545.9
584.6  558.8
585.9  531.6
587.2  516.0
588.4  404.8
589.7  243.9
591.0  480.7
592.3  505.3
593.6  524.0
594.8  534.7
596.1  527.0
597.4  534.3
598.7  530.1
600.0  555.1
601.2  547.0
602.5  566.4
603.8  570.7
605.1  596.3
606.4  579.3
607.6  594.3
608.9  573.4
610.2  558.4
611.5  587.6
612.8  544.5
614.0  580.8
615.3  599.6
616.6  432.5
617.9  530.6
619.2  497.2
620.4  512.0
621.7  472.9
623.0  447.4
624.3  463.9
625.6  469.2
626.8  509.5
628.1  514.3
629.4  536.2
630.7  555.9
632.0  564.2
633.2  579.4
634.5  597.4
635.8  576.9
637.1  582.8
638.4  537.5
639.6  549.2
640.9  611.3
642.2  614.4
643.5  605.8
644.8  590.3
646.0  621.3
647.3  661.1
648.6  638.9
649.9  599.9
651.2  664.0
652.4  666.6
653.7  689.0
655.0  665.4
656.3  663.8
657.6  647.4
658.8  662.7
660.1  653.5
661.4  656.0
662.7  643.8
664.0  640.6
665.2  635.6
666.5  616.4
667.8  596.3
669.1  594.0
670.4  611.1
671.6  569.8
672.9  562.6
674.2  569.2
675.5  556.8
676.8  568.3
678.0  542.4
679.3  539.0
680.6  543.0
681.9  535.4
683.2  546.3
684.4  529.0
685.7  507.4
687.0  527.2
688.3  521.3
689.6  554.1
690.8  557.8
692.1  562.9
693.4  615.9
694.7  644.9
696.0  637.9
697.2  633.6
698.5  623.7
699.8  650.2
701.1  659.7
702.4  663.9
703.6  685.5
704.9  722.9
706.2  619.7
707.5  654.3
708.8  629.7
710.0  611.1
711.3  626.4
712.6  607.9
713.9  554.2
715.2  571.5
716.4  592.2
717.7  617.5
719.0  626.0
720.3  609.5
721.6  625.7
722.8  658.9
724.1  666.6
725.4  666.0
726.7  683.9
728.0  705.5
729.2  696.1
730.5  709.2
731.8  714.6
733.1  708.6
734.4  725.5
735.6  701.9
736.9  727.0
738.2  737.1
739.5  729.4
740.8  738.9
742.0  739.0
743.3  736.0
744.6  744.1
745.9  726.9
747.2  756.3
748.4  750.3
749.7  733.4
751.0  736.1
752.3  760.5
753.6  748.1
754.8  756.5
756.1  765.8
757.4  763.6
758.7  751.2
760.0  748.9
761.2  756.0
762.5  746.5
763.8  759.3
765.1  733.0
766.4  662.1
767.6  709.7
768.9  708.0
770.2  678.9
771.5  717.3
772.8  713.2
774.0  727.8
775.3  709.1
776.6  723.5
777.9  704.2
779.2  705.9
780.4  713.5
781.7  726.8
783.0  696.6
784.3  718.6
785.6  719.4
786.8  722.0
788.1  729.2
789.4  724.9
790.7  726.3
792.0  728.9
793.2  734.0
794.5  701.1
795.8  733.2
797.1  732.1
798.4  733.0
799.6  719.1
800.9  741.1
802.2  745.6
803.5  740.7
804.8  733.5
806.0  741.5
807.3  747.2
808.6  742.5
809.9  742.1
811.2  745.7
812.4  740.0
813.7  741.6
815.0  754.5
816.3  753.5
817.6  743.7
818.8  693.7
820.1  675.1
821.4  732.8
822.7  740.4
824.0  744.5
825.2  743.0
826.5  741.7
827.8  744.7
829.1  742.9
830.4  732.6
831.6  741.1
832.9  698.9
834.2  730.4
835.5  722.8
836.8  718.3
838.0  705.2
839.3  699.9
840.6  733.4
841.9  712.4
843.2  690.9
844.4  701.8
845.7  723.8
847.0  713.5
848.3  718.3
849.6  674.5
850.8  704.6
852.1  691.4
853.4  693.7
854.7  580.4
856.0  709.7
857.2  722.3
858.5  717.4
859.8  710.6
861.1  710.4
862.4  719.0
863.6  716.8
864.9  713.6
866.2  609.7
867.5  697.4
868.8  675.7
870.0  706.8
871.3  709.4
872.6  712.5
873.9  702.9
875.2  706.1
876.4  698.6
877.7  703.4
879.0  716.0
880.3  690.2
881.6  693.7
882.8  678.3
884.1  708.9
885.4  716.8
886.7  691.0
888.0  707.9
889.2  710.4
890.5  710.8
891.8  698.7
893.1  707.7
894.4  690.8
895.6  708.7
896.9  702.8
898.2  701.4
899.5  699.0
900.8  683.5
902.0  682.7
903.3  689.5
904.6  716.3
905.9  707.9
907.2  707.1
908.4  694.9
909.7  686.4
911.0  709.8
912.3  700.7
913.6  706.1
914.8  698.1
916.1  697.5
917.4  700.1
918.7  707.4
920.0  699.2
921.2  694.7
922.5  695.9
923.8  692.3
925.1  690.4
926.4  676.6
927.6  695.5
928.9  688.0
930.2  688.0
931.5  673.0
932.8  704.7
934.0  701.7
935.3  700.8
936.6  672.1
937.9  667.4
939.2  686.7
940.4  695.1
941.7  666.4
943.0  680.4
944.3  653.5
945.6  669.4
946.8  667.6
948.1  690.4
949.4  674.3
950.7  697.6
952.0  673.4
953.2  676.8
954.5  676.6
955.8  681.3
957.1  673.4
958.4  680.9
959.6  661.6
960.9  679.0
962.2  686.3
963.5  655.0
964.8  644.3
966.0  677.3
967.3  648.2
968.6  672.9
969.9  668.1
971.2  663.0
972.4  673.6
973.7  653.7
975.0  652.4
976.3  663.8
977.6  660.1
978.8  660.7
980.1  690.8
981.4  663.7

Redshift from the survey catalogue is 0.000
